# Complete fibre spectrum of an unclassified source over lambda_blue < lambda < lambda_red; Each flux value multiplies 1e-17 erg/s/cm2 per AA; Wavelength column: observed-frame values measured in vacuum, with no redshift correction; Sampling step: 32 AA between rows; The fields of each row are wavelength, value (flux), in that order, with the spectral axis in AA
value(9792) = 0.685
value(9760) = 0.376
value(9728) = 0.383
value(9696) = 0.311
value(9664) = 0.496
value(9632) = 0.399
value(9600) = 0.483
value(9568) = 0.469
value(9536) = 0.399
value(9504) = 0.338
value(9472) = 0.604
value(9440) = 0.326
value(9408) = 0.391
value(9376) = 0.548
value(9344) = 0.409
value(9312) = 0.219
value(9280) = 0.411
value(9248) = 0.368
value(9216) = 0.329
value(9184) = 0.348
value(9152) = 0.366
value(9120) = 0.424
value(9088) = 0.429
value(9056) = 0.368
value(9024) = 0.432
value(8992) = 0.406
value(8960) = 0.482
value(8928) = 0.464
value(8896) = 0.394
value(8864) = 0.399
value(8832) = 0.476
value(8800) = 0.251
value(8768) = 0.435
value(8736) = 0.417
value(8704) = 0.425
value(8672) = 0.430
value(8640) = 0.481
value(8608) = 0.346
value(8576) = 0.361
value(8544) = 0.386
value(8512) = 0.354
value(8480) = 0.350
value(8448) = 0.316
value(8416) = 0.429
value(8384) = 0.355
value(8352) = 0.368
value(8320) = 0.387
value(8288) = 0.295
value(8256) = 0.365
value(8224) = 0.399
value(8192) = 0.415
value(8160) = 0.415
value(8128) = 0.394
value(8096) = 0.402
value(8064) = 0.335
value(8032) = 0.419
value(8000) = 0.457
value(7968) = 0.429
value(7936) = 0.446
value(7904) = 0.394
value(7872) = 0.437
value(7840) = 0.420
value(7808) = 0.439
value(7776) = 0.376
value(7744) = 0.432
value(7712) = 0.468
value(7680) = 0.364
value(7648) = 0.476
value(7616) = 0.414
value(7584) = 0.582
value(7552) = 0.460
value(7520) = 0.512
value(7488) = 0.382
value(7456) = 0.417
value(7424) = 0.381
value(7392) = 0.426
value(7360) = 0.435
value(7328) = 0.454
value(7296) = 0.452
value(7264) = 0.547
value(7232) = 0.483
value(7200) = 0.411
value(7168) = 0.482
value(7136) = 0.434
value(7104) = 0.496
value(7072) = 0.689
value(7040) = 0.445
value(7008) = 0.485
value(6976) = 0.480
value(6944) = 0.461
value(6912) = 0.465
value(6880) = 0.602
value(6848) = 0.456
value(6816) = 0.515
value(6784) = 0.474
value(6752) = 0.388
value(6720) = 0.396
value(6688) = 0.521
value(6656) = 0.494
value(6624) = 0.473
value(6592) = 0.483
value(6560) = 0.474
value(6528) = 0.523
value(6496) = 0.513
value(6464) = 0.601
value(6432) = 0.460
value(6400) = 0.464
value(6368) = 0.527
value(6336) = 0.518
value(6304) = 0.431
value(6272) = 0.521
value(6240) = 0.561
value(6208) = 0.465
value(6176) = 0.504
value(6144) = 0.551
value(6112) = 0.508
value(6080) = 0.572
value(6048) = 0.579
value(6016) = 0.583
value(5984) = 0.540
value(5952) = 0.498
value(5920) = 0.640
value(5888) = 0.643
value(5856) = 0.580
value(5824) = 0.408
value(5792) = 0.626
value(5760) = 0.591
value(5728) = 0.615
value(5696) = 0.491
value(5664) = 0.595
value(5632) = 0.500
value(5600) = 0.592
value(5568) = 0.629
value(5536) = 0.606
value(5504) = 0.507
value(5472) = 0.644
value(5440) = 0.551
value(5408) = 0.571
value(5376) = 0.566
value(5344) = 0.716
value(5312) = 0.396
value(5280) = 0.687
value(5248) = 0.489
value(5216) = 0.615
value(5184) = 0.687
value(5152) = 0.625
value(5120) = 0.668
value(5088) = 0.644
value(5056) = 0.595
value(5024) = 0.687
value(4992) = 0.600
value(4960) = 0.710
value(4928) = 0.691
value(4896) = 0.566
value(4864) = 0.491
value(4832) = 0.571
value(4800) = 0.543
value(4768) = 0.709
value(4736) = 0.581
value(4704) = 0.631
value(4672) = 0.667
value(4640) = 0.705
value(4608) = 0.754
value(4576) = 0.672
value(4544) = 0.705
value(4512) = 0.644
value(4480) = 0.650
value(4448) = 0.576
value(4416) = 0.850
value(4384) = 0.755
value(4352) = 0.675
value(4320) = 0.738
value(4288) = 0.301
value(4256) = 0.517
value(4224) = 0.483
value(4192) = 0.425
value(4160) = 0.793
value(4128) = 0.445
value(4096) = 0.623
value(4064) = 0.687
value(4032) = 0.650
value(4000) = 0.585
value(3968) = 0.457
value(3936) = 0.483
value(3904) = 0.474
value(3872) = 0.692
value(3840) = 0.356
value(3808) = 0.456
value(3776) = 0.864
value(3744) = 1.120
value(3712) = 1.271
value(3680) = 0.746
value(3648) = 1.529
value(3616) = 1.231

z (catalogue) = 0.08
